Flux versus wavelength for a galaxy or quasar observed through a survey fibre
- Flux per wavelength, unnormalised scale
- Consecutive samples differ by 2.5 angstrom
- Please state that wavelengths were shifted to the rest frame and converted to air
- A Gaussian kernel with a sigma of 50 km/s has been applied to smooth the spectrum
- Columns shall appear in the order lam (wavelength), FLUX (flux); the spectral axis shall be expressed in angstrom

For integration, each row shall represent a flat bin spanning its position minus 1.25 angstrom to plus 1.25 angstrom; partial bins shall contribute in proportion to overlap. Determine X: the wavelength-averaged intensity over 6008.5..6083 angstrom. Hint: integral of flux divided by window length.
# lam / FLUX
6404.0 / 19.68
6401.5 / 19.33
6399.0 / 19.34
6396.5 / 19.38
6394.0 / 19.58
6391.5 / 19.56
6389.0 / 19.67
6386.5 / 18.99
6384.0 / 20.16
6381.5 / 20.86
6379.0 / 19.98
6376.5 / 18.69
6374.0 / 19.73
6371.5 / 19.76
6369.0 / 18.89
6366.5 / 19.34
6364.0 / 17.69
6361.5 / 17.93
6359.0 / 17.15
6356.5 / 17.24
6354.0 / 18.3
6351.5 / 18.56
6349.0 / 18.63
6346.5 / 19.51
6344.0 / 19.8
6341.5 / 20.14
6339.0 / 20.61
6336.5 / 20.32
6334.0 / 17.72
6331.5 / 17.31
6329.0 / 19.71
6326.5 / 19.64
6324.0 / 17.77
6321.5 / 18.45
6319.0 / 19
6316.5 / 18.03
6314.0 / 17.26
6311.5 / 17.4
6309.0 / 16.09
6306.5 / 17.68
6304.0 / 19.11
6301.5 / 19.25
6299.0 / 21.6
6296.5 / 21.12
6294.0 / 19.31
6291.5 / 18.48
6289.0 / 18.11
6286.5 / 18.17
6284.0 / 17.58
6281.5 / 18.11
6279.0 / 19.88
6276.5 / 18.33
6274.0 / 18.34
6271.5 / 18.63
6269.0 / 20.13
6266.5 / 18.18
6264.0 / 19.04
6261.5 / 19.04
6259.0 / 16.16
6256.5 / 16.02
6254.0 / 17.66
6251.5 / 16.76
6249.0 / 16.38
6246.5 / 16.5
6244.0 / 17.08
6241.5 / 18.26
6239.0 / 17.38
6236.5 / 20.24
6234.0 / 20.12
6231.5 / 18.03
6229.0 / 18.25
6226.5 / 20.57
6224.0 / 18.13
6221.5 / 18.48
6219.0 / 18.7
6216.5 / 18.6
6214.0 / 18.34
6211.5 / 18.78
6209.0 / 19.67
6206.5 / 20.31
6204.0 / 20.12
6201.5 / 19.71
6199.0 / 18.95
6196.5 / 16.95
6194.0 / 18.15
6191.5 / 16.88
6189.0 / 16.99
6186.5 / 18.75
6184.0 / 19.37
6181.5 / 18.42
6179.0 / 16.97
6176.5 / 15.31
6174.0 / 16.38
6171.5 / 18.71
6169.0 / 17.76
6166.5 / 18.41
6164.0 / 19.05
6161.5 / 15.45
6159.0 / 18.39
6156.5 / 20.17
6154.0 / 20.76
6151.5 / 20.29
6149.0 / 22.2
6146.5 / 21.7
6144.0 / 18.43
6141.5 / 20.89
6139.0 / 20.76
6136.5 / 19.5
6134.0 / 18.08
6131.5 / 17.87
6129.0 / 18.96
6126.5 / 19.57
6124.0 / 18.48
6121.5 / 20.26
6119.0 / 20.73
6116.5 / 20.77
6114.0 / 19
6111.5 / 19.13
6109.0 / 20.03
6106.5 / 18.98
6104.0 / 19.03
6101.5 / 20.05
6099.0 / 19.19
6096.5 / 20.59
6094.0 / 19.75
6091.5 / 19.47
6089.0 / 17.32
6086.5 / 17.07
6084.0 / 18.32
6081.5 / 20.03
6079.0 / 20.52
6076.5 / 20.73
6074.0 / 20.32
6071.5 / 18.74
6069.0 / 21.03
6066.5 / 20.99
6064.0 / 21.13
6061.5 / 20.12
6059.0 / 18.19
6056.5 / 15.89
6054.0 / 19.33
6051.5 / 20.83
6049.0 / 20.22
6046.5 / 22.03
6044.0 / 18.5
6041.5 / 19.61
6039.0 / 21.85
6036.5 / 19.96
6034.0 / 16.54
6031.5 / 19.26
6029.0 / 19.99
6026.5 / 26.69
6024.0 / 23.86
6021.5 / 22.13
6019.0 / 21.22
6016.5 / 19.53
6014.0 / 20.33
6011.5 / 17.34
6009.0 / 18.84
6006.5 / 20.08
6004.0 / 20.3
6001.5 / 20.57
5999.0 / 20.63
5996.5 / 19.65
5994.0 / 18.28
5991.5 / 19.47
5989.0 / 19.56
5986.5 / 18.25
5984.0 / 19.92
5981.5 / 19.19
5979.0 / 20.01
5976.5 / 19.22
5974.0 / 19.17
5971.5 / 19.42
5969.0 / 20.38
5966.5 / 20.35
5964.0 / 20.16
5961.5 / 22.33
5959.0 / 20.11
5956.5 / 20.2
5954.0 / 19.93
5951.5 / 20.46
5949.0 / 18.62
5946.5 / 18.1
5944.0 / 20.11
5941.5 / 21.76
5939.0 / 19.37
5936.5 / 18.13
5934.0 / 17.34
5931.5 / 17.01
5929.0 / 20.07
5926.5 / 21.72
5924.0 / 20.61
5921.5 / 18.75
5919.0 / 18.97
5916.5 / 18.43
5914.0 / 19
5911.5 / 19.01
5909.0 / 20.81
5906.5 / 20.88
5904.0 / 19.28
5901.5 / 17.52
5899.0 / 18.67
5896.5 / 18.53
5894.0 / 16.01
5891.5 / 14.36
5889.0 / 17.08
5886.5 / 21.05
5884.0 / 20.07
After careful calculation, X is 20.2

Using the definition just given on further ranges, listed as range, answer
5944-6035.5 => 20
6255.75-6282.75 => 18.4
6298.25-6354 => 18.8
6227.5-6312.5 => 18.3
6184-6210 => 18.7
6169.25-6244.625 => 18.4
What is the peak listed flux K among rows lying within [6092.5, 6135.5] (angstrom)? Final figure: 20.77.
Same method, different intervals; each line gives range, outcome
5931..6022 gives 22.33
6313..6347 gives 20.61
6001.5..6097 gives 26.69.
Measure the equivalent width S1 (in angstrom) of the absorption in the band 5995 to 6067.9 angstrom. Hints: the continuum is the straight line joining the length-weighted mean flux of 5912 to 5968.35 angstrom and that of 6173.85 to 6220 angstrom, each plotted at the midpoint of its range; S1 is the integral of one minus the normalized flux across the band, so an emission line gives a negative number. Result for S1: -3.9 angstrom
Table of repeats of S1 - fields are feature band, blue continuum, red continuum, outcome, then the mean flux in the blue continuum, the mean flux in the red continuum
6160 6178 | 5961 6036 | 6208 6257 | 1.4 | 20.1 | 18.2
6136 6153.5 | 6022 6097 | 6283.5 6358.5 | -0.9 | 20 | 18.7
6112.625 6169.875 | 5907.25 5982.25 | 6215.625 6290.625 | -2.2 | 19.6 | 18.2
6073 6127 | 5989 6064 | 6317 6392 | 0.8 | 20.1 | 19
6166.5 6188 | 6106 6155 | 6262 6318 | 1.9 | 19.8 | 18.6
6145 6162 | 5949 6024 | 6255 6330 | -0.8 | 19.9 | 18.5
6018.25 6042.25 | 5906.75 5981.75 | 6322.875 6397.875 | -2.0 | 19.6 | 19.1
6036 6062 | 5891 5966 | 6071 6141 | -0.4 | 19.3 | 19.4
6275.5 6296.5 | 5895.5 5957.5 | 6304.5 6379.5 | 0.1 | 19.3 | 18.6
